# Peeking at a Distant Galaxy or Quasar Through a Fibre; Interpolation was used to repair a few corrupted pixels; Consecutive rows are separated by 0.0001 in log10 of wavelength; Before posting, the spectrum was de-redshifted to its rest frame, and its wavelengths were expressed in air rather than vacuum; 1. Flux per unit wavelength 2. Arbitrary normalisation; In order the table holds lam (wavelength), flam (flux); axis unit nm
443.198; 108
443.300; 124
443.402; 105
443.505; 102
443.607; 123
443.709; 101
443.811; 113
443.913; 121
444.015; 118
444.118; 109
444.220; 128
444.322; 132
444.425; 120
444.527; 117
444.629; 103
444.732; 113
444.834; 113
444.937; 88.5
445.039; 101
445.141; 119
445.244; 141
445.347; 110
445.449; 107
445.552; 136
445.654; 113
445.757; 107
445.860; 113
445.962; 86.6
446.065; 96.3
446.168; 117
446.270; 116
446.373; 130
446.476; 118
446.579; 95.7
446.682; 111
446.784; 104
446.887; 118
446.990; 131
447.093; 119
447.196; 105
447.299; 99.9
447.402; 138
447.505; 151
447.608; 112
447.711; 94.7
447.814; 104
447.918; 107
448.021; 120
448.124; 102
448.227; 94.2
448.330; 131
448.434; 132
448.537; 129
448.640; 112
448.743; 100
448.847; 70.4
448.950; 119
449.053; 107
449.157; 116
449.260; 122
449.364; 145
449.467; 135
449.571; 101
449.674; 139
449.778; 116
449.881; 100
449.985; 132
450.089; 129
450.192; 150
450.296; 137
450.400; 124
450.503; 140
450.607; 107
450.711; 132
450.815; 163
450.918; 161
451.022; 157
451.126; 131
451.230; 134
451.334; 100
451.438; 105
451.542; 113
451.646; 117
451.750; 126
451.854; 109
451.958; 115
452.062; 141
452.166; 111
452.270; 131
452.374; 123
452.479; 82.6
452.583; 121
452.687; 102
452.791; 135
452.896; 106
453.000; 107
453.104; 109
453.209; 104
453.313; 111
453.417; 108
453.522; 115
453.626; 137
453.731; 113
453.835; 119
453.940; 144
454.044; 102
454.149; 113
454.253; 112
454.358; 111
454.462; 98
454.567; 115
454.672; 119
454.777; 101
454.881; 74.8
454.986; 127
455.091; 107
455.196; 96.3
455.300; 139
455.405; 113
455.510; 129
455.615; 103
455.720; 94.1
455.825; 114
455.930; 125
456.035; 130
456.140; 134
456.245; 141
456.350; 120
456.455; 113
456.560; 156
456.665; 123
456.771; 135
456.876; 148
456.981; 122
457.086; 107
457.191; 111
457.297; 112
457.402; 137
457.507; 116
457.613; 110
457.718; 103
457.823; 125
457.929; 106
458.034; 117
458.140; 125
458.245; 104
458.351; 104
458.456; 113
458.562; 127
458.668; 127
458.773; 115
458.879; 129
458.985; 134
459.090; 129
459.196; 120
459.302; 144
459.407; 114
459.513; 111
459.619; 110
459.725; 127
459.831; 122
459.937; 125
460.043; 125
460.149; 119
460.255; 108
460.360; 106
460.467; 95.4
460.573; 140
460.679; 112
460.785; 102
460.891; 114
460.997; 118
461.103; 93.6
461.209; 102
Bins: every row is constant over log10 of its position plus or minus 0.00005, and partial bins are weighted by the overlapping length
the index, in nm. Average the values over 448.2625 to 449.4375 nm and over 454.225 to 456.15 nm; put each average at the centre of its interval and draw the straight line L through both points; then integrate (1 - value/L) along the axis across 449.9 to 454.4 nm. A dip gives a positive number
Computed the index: -0.284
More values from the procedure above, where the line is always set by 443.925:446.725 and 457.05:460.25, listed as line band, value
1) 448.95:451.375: -0.295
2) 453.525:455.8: 0.085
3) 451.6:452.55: -0.010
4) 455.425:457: -0.104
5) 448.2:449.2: 0.029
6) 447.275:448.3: 0.012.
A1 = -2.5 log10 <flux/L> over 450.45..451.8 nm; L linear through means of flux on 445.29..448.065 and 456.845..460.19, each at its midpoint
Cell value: -0.12 mag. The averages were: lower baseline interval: 113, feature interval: 130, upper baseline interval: 120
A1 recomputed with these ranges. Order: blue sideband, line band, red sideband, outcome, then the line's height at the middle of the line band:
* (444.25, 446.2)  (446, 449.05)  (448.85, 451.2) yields 0.069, 120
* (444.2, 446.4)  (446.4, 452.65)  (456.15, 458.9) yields -0.033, 116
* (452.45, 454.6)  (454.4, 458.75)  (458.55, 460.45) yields -0.004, 117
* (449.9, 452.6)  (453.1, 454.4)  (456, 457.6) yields 0.098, 126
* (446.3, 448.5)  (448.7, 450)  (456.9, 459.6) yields 0.006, 116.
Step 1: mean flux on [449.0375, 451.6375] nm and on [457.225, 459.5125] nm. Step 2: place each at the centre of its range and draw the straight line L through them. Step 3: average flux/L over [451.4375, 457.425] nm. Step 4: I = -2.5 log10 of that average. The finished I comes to 0.06 mag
